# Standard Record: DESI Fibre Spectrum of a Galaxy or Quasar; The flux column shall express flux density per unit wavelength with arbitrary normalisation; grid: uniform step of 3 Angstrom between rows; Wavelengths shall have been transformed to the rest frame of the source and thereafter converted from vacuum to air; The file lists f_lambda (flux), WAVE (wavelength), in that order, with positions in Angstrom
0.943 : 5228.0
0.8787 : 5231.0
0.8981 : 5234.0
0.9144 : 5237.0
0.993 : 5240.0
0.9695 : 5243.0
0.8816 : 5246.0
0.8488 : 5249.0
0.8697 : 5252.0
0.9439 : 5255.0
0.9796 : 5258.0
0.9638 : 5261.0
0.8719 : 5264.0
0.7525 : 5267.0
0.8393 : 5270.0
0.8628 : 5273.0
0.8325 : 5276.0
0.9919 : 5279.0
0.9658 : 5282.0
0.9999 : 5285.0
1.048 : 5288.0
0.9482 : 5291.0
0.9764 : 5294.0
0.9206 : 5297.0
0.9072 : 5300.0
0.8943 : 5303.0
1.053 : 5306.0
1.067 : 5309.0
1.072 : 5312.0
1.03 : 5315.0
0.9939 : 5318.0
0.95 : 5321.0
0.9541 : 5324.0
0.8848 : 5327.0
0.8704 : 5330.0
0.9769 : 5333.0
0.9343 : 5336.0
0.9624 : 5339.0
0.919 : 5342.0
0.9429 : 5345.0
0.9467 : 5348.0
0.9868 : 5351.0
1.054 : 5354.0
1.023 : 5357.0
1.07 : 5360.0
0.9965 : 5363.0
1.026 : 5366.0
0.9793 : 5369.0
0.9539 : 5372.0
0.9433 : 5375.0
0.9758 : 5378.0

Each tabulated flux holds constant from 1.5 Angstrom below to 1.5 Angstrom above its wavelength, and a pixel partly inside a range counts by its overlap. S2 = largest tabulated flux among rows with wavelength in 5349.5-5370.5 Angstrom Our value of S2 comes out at 1.07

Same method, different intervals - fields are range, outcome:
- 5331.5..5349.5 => 0.9769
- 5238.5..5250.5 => 0.993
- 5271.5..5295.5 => 1.048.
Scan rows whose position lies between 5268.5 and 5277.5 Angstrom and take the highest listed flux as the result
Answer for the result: 0.8628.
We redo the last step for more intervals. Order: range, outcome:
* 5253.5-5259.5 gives 0.9796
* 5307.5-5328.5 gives 1.072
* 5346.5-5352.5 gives 0.9868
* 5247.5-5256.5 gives 0.9439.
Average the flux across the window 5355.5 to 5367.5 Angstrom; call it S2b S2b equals 1.03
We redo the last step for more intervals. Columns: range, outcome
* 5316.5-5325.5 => 0.966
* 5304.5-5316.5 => 1.06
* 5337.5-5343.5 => 0.941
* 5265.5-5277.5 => 0.822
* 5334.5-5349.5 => 0.941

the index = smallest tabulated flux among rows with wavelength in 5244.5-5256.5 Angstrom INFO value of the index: 0.8488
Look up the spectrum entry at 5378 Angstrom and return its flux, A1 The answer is 0.9758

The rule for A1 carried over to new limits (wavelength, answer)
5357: 1.023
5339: 0.9624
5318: 0.9939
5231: 0.8787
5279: 0.9919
